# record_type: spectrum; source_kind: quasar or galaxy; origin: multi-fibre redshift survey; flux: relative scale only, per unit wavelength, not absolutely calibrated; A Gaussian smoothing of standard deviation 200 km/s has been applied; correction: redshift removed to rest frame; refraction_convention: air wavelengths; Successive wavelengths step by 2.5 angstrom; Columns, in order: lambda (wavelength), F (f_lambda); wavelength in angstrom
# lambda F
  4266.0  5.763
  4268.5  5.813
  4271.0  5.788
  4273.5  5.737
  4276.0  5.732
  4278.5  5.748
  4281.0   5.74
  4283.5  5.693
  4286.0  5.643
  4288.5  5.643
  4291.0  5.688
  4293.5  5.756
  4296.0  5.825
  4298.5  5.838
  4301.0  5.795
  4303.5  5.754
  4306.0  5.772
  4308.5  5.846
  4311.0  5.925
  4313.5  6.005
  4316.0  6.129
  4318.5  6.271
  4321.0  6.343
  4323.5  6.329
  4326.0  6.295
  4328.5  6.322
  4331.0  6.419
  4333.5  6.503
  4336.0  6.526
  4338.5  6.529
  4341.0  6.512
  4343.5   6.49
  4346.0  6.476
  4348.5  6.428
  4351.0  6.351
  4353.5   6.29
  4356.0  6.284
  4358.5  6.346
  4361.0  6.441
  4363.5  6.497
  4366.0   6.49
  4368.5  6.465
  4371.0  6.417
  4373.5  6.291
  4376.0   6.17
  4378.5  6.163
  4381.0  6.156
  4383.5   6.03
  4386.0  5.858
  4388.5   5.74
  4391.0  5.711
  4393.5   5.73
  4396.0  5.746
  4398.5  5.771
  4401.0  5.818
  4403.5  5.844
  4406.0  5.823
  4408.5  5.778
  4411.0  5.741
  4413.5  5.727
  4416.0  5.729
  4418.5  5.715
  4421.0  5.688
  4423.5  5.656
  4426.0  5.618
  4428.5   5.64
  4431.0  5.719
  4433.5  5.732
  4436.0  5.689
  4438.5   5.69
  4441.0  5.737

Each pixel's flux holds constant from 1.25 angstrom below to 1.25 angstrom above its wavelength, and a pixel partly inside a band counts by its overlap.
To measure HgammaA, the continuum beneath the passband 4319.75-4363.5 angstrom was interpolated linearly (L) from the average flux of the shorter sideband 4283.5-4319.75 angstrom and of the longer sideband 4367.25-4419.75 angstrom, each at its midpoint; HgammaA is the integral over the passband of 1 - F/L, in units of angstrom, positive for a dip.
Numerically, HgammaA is -3.9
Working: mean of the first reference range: 5.84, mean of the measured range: 6.41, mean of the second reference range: 5.92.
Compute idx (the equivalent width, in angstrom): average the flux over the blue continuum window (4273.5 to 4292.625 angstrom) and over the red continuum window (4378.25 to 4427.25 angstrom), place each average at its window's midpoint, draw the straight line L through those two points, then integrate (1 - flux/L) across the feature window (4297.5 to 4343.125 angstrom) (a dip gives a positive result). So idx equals -3.6 angstrom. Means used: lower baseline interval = 5.7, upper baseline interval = 5.79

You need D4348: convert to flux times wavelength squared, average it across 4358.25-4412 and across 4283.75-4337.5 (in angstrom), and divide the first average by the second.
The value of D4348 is 1.0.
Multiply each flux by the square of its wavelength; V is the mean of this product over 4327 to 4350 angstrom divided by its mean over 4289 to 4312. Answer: 1.14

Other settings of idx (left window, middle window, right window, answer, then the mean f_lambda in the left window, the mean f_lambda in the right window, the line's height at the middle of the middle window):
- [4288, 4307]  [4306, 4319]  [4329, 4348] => 0.1 angstrom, 5.76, 6.48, 6.03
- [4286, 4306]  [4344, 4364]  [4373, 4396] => -1.7 angstrom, 5.75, 5.96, 5.89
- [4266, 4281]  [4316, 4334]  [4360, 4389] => -1.0 angstrom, 5.76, 6.24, 6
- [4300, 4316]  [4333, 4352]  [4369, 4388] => -1.5 angstrom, 5.87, 6.15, 6.01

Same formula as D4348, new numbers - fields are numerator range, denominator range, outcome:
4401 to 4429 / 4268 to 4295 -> 1.06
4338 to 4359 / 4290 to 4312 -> 1.13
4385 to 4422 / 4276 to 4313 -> 1.05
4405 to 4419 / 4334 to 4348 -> 0.91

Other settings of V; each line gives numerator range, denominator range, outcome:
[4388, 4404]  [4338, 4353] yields 0.91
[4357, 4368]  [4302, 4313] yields 1.13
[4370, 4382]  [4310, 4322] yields 1.05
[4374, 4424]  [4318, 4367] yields 0.93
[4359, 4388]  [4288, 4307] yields 1.12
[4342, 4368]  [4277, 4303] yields 1.15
